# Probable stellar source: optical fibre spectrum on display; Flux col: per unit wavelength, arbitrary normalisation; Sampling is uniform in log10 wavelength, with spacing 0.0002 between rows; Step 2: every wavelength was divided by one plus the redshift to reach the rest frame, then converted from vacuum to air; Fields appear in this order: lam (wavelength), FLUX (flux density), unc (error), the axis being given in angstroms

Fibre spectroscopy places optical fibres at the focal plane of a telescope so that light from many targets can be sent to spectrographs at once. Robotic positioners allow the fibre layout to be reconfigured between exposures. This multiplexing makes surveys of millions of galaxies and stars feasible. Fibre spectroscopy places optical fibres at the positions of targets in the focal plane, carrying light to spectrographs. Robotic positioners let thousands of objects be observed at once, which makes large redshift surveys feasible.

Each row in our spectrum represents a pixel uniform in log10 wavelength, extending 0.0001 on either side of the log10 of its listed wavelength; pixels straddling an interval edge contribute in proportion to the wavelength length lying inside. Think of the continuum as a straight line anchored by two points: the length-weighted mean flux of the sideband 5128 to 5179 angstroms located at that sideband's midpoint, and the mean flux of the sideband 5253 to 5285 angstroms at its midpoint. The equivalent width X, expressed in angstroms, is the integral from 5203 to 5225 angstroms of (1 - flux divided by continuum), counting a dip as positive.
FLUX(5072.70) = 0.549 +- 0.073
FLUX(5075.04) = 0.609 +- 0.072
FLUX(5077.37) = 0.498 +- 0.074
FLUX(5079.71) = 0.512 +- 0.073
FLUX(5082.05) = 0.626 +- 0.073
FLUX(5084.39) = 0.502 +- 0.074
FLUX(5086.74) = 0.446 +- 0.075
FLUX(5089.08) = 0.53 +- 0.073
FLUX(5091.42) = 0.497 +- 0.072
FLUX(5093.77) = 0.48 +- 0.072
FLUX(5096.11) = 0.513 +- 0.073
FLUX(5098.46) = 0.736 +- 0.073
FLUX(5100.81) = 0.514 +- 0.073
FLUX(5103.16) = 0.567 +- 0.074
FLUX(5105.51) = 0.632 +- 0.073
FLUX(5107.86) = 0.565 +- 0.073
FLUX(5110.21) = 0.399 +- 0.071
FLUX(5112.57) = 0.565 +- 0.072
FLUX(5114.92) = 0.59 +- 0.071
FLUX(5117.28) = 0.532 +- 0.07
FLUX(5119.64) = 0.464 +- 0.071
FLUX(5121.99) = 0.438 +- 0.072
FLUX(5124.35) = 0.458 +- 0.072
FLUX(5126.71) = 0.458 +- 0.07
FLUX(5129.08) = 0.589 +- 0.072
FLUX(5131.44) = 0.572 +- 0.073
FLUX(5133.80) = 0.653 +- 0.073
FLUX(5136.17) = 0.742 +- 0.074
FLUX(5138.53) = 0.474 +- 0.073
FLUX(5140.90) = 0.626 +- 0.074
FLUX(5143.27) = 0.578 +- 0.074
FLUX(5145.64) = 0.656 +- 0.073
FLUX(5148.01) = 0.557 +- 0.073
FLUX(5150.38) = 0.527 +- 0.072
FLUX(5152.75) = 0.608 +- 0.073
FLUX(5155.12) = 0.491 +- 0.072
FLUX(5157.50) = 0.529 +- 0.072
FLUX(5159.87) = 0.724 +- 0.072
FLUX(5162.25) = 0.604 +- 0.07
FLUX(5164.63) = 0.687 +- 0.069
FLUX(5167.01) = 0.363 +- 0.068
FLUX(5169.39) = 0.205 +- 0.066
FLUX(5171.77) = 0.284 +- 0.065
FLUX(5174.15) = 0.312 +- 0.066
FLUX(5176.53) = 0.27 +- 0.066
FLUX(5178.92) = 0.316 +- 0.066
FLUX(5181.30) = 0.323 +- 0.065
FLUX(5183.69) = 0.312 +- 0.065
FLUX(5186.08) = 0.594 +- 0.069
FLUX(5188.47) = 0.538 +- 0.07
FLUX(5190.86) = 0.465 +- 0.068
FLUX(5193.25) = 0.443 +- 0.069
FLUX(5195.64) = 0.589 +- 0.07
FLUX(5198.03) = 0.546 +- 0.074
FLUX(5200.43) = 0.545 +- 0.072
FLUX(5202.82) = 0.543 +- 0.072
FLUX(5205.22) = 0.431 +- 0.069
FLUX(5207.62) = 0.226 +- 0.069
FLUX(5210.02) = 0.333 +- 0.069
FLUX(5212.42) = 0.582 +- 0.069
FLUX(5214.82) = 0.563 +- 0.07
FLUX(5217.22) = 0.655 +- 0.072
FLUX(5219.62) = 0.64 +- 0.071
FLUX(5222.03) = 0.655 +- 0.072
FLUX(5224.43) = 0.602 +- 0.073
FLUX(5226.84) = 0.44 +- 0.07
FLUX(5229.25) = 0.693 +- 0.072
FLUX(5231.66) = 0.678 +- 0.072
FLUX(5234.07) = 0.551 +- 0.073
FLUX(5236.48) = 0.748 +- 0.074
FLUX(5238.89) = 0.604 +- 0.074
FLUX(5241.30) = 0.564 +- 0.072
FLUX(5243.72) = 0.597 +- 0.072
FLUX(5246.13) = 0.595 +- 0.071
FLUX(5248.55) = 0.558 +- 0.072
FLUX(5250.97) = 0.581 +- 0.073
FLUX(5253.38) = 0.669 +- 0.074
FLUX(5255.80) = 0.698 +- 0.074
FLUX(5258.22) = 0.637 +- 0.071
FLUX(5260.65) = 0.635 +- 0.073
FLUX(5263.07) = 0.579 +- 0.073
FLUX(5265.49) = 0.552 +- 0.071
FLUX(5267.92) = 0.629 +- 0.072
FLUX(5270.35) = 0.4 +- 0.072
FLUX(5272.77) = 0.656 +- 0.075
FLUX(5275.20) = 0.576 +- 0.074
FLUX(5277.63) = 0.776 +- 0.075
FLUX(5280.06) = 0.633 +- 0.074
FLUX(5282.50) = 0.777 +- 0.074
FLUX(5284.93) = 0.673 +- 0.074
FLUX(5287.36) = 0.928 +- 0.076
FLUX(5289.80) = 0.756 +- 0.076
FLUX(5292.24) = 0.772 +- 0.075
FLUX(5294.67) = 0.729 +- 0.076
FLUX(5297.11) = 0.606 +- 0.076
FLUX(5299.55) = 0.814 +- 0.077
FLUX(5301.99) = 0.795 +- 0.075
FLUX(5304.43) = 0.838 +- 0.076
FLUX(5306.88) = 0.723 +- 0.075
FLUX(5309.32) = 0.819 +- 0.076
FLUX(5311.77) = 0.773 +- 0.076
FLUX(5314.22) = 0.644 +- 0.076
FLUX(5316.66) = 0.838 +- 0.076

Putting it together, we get 2.3 angstroms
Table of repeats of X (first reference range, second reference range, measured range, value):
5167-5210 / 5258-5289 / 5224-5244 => -2.7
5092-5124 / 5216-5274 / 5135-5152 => -1.2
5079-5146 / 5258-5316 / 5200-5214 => 4.2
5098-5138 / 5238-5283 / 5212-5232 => -0.4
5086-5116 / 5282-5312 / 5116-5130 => 2.0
